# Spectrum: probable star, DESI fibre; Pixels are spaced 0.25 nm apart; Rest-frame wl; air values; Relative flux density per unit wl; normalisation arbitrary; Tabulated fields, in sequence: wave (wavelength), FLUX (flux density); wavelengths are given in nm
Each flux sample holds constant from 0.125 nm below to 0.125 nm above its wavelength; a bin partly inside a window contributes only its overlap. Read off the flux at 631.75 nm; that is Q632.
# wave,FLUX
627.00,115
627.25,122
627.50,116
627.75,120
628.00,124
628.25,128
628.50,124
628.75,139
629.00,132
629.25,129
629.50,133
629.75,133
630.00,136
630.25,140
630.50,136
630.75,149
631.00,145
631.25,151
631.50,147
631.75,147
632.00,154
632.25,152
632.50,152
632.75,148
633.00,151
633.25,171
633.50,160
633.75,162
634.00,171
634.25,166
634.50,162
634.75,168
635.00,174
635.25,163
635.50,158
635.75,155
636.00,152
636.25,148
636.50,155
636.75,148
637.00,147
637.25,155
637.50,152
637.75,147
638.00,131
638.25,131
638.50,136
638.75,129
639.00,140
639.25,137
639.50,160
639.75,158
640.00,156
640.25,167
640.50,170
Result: 147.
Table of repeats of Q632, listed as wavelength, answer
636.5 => 155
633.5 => 160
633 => 151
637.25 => 155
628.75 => 139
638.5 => 136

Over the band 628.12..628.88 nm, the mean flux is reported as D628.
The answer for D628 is 130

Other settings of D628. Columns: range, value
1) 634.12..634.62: 164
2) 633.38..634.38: 165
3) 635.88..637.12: 150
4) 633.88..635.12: 168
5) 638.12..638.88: 132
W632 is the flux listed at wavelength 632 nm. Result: 154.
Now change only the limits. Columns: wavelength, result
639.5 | 160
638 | 131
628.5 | 124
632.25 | 152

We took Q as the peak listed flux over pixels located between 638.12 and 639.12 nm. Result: 140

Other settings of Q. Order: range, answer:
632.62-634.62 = 171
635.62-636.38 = 155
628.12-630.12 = 139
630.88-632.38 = 154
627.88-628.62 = 128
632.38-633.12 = 152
